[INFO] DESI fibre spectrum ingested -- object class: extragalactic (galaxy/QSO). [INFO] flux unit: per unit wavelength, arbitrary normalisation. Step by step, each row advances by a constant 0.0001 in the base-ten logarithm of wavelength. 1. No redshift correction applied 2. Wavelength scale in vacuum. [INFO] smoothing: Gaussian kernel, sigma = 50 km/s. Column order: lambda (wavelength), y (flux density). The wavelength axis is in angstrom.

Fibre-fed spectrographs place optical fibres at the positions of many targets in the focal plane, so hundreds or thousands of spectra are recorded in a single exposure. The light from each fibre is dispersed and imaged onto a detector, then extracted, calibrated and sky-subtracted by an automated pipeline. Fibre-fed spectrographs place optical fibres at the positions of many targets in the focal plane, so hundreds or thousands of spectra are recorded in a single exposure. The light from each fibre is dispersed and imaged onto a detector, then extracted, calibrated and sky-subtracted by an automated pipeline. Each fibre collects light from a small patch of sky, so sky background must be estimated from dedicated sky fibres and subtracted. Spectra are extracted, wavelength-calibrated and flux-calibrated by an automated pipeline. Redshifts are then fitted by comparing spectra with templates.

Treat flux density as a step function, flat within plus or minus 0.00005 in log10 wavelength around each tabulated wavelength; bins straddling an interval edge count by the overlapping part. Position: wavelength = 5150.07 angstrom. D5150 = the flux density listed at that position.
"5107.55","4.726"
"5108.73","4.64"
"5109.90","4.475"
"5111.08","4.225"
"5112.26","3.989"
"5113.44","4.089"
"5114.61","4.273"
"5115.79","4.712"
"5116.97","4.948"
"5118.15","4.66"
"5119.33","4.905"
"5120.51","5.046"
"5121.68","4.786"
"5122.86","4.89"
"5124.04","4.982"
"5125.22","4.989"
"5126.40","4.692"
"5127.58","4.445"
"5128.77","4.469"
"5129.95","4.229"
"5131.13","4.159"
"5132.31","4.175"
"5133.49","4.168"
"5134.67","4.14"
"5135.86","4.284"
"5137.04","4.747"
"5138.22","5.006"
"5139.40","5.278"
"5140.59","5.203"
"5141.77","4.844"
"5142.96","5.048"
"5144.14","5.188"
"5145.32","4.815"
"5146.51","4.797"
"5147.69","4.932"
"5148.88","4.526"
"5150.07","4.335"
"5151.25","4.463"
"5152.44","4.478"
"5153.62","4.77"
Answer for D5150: 4.335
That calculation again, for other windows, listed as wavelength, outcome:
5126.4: 4.692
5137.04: 4.747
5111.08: 4.225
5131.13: 4.159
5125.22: 4.989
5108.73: 4.64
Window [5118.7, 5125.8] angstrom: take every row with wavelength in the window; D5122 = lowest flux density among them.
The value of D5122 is 4.786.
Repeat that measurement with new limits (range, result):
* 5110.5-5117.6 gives 3.989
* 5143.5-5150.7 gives 4.335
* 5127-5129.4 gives 4.445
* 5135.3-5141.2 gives 4.284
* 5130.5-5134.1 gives 4.159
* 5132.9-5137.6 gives 4.14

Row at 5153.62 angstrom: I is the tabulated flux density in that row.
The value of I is 4.77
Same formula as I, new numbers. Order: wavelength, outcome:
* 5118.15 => 4.66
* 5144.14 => 5.188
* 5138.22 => 5.006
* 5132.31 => 4.175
